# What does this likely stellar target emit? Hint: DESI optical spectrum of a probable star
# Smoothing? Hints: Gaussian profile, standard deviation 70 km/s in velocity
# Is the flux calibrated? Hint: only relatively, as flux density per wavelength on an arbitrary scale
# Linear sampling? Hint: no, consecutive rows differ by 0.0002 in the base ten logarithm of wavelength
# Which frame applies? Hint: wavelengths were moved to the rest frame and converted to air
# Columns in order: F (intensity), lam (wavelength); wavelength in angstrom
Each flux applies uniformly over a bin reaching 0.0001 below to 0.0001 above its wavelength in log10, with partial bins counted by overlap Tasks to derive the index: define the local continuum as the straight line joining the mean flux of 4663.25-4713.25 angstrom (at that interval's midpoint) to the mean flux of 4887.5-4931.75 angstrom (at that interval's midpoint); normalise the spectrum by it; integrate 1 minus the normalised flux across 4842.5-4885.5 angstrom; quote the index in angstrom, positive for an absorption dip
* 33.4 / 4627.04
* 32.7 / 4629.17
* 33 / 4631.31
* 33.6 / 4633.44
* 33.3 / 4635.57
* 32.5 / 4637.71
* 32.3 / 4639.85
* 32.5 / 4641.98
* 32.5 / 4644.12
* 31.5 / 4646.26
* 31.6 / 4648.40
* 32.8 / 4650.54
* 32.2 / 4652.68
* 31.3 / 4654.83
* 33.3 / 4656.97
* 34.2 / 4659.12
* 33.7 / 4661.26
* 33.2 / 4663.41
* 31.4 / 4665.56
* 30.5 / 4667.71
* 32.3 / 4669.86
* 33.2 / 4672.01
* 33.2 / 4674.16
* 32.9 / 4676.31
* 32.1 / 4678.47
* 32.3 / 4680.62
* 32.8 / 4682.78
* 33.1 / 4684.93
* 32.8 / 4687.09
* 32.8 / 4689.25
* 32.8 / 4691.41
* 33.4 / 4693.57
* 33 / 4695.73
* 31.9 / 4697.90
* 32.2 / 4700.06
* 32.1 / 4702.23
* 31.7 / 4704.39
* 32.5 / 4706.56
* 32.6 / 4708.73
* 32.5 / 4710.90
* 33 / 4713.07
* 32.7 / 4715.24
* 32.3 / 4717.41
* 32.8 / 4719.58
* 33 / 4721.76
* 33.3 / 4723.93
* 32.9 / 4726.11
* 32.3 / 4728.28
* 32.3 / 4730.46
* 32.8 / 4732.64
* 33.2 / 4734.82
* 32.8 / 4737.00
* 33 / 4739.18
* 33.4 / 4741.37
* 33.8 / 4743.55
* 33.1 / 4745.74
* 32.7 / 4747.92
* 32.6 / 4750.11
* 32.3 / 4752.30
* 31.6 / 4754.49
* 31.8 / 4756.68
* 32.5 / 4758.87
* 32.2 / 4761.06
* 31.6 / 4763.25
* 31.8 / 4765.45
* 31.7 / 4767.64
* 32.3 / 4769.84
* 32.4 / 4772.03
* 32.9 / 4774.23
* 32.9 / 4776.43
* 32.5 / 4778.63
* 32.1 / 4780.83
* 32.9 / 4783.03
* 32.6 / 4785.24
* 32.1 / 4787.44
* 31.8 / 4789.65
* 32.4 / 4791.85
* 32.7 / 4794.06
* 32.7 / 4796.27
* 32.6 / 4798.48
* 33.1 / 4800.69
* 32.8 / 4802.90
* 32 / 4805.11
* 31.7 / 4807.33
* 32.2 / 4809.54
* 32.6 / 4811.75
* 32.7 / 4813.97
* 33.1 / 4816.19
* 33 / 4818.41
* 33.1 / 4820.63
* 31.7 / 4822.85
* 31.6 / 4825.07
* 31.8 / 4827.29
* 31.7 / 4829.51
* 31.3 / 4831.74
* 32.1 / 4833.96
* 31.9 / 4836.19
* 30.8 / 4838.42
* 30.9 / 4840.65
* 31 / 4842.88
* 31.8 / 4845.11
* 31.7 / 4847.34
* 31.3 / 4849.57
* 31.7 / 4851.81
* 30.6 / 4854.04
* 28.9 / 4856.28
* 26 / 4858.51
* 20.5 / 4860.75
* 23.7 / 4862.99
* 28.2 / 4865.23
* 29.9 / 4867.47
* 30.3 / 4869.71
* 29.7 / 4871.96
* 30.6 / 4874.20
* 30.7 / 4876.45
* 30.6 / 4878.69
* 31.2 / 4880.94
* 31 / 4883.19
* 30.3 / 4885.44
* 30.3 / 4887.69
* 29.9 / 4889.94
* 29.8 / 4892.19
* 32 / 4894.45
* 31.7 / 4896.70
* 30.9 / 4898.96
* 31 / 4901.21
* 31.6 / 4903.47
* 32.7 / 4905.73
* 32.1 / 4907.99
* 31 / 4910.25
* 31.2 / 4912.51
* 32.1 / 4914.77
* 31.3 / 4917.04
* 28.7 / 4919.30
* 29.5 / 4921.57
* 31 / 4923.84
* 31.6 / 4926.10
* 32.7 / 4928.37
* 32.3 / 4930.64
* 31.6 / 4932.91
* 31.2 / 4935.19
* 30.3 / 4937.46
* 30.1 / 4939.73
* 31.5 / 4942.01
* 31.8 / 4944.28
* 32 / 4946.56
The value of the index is 2.8 angstrom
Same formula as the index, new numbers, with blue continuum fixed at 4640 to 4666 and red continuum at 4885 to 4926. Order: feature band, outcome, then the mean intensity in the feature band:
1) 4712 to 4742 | -0.70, 32.8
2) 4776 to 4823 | -1.32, 32.5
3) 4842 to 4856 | 0.05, 31.2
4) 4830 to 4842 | 0.00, 31.4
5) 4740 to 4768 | -0.44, 32.4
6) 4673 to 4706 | -0.30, 32.6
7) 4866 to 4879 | 0.40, 30.2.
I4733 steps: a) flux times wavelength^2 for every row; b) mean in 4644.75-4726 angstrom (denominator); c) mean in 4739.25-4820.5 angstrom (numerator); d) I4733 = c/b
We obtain 1.0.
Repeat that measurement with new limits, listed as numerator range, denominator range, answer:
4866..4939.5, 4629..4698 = 1.05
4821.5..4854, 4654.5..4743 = 1.02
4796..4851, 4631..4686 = 1.05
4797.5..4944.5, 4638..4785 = 1.02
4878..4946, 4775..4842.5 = 1.01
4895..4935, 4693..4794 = 1.04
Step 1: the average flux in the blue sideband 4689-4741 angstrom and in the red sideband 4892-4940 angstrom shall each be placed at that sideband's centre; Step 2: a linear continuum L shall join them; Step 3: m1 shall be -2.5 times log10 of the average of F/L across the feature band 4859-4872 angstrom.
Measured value 0.18 mag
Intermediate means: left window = 32.7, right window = 31.2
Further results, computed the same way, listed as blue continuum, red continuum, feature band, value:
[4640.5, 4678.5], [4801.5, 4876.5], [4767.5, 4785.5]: -0.04 mag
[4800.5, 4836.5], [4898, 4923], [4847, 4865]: 0.14 mag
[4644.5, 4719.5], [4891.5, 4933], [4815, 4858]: 0.01 mag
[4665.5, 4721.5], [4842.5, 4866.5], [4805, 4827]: -0.10 mag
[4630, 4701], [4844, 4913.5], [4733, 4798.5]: -0.04 mag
